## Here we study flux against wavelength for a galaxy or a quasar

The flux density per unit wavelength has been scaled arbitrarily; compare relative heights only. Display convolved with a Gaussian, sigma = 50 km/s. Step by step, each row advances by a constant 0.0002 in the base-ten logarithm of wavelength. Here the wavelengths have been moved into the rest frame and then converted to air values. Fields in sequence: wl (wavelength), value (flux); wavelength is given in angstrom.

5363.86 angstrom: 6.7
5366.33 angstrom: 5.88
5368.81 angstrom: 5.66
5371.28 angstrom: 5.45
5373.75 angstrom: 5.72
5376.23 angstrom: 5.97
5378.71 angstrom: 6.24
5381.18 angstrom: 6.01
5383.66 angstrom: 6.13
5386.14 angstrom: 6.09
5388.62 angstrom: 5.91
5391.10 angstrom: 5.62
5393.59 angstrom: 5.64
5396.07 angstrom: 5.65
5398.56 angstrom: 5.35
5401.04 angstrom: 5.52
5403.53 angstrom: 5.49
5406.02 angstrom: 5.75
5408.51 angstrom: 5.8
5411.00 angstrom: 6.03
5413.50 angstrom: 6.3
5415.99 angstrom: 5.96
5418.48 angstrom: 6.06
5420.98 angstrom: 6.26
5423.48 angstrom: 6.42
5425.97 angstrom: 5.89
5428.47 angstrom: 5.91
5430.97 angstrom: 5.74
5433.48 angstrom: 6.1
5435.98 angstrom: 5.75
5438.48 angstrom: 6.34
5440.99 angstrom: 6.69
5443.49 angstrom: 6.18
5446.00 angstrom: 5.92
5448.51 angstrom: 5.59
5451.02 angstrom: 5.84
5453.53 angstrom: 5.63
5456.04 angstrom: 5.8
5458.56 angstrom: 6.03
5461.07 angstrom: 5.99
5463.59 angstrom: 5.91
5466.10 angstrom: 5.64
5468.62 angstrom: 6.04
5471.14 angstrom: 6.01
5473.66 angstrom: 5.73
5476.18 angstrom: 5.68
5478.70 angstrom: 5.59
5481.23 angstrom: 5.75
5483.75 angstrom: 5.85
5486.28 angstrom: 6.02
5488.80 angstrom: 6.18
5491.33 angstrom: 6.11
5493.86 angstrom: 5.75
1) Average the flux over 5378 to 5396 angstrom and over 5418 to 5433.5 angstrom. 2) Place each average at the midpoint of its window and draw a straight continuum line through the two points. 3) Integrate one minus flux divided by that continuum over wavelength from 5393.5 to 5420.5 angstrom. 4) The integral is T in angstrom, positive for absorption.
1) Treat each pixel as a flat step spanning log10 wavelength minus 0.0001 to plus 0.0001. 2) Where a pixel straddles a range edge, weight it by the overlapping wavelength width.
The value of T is 0.9 angstrom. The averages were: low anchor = 5.92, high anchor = 6.05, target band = 5.8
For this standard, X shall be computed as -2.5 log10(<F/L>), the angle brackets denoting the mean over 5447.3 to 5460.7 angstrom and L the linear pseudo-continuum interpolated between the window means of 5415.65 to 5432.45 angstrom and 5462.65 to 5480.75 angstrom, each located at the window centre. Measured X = 0.02 mag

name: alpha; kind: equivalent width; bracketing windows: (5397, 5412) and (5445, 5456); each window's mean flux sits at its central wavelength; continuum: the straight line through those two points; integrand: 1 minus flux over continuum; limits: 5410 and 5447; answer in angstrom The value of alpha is -2.6 angstrom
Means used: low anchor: 5.65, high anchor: 5.75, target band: 6.1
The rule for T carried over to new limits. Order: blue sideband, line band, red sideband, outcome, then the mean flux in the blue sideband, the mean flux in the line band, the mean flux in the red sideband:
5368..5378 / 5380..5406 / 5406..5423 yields 0.64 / 5.73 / 5.74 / 6.06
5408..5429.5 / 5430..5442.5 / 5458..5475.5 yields -0.25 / 6.08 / 6.13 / 5.9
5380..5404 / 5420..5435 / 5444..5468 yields -0.64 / 5.75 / 6.04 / 5.83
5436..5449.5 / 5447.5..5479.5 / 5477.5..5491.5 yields 1.07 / 6.12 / 5.81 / 5.9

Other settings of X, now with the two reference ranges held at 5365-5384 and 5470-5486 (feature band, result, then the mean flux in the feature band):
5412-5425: -0.06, 6.19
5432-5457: -0.03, 5.98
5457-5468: -0.02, 5.9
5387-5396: 0.02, 5.73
